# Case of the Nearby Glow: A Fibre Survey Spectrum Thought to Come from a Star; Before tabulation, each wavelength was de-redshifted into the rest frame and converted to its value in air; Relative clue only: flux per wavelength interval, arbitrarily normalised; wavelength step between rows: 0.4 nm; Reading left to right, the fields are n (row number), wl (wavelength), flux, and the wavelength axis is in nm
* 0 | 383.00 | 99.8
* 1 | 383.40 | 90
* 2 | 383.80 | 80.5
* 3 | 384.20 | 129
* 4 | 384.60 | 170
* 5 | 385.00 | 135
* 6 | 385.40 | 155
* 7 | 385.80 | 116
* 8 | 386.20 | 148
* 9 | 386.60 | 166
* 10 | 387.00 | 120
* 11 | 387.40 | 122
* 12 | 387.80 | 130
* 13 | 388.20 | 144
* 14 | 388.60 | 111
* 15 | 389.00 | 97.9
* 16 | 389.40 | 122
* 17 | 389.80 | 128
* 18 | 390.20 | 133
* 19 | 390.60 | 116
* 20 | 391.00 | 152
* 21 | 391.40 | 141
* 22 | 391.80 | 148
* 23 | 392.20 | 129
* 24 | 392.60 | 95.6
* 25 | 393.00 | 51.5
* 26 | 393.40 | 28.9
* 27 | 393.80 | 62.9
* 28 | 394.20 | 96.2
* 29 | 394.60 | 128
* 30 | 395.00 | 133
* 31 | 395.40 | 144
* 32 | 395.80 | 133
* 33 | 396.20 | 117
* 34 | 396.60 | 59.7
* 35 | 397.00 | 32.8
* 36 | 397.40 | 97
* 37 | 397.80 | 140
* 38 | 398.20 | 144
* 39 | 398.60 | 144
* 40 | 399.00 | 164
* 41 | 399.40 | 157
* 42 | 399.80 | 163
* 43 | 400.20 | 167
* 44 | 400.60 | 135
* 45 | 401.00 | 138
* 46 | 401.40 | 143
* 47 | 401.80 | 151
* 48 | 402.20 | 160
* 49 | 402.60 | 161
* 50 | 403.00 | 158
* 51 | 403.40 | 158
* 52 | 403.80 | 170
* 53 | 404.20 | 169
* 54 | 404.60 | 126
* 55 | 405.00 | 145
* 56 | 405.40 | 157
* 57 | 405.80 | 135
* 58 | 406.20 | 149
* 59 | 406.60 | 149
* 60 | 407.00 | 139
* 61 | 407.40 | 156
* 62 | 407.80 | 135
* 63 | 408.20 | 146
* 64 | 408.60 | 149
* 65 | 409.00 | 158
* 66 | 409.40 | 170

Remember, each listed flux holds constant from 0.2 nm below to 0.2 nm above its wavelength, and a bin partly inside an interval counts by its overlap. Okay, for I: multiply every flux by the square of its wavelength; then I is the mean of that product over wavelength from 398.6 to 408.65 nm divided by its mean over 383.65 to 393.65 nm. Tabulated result 1.33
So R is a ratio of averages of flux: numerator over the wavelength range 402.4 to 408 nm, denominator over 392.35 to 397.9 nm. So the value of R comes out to 1.61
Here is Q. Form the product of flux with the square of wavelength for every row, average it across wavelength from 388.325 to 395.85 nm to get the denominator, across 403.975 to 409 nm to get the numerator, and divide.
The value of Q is 1.40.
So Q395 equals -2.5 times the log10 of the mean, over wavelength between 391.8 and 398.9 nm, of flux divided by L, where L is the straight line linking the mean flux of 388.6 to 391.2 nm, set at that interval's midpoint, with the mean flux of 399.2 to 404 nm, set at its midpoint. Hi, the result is 0.31 mag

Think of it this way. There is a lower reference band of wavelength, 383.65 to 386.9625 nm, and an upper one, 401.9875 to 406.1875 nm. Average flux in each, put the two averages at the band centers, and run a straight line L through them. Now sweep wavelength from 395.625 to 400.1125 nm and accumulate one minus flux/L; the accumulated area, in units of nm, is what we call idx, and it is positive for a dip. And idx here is 0.744 nm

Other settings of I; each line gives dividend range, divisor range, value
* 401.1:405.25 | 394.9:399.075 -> 1.35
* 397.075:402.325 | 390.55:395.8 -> 1.34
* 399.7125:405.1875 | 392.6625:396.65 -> 1.64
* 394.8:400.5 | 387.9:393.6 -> 1.16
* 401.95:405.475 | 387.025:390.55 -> 1.37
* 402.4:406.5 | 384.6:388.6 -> 1.21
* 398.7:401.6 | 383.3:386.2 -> 1.29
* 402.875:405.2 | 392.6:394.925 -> 2.06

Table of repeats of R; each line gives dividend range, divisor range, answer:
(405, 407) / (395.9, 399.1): 1.31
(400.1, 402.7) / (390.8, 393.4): 1.33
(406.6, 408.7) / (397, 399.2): 1.13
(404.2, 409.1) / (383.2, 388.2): 1.12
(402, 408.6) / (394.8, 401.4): 1.16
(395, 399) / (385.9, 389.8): 0.90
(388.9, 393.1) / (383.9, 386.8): 0.85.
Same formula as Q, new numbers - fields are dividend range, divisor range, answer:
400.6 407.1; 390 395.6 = 1.43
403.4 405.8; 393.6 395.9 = 1.38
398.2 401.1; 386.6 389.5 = 1.30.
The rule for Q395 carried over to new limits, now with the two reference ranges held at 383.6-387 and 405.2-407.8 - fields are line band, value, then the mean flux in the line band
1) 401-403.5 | -0.07 mag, 154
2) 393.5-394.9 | 0.44 mag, 93.6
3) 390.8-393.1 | 0.14 mag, 122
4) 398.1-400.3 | -0.10 mag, 157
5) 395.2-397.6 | 0.41 mag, 97.2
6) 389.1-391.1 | 0.09 mag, 127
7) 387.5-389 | 0.12 mag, 124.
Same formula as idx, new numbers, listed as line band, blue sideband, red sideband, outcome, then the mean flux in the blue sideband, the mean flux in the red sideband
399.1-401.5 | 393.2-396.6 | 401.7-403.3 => -0.17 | 103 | 158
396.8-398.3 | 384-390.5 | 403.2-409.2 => 0.44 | 133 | 149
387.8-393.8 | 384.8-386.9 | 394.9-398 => 0.64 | 143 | 106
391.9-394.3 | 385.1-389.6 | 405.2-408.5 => 0.98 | 130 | 146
